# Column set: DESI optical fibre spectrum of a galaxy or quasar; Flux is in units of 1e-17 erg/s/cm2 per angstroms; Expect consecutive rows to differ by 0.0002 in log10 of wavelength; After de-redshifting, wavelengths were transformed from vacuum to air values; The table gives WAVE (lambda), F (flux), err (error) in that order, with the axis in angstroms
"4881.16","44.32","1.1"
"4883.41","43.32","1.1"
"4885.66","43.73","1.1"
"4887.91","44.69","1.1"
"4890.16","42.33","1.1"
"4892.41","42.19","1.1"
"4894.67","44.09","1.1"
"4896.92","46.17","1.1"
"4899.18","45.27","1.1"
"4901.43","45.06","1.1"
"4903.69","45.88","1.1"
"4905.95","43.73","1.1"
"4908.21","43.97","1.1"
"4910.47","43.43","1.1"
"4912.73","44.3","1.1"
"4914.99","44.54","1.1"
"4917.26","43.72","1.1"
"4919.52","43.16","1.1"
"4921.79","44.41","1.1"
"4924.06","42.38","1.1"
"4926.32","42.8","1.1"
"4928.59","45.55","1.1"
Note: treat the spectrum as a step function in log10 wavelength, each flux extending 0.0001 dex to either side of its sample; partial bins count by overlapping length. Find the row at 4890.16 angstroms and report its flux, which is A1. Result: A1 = 42.33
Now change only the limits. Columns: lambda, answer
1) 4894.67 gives 44.09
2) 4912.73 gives 44.3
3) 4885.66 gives 43.73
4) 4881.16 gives 44.32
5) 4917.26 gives 43.72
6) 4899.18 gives 45.27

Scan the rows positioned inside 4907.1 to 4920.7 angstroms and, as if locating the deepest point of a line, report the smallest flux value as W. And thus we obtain 43.16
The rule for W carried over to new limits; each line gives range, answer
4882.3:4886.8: 43.32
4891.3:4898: 42.19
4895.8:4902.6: 45.06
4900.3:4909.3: 43.73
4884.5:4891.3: 42.33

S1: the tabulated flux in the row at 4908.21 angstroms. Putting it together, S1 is 43.97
